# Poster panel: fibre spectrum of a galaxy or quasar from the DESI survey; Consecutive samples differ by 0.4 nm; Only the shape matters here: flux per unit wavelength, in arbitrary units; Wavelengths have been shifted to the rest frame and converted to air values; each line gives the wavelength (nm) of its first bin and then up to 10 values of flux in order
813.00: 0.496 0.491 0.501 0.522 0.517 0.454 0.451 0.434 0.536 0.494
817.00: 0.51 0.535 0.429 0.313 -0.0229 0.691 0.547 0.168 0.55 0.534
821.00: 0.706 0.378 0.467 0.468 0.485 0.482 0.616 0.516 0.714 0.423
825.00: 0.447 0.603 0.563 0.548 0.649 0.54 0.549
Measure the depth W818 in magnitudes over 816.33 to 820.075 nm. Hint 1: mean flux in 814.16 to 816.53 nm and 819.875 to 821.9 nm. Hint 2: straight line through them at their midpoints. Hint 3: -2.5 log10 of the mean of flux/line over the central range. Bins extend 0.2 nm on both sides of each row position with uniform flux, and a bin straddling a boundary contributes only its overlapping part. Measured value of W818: 0.20 mag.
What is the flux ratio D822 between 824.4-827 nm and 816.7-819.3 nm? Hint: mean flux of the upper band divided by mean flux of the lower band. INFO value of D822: 1.29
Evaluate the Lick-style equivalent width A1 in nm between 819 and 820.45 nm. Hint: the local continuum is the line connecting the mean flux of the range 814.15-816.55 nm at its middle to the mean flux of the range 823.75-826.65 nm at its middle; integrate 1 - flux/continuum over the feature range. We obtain 0.15 nm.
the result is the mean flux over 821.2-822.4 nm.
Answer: 0.438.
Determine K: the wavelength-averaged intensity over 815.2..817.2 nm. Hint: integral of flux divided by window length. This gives 0.485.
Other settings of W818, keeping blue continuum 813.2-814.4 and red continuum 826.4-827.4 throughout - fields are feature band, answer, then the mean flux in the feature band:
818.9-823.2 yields 0.12 mag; 0.493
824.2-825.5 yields 0.11 mag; 0.517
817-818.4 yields 0.20 mag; 0.438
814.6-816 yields 0.13 mag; 0.456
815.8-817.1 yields 0.04 mag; 0.501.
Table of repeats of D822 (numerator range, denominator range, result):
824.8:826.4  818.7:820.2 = 1.21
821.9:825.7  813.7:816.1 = 1.10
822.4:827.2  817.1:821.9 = 1.24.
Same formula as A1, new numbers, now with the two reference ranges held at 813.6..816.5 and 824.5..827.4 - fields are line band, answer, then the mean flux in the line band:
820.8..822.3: 0.040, 0.507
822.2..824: 0.037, 0.518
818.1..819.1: 0.424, 0.292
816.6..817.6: -0.037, 0.517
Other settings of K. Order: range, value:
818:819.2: 0.327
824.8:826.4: 0.54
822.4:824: 0.525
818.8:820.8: 0.498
